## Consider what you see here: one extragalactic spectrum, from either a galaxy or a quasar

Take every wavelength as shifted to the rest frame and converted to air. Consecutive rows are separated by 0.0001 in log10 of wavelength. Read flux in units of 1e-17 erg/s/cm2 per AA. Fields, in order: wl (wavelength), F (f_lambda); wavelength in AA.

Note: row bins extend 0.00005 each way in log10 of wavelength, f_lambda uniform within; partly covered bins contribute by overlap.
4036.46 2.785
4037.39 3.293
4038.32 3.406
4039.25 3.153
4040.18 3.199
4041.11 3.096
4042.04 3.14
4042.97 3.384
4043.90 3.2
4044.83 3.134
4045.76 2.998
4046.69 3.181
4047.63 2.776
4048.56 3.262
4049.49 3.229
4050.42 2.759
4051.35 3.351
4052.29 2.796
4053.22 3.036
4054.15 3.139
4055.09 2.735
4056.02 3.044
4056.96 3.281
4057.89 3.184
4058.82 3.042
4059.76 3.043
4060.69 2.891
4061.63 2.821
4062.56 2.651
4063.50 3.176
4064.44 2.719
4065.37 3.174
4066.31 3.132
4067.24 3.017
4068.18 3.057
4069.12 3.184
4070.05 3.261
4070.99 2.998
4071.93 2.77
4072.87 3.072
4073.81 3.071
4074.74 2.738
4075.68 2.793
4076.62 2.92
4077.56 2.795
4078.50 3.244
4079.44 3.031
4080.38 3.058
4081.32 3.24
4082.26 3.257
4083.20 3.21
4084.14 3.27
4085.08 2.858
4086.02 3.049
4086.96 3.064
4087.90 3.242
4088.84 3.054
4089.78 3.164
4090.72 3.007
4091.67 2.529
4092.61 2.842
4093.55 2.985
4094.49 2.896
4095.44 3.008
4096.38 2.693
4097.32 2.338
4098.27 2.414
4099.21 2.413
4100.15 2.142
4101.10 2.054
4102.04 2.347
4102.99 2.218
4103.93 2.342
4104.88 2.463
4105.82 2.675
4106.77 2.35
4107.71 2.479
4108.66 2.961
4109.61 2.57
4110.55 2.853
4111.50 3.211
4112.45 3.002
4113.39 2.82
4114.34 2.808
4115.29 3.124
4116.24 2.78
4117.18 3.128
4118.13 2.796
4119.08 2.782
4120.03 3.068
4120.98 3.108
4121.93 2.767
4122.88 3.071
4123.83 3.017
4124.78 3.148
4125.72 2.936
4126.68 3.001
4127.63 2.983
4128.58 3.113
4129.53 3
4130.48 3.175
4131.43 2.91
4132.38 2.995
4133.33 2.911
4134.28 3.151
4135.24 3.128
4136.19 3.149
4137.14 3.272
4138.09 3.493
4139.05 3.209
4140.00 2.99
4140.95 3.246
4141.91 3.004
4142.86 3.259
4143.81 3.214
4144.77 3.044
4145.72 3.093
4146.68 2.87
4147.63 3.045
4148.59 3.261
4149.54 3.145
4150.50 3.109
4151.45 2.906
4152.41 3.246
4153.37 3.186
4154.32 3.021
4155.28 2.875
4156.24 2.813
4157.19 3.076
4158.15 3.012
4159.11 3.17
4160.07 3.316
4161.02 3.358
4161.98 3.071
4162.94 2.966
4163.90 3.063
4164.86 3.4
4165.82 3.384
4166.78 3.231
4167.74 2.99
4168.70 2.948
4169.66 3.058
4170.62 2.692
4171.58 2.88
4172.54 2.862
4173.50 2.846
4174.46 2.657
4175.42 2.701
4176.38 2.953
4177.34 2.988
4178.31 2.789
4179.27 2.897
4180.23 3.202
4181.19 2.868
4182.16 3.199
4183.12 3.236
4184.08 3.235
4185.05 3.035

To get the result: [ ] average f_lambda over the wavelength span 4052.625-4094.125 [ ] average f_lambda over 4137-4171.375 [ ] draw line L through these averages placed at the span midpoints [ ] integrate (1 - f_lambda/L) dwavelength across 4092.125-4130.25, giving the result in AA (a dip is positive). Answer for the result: 3.6 AA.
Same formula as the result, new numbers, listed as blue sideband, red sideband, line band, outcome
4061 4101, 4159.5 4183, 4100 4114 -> 1.8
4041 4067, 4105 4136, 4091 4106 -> 2.2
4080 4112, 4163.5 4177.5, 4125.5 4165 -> -2.6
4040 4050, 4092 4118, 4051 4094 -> -1.5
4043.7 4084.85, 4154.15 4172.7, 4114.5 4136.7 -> 0.3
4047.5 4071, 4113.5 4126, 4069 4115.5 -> 2.5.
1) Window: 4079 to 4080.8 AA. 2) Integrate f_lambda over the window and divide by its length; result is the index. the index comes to 3.04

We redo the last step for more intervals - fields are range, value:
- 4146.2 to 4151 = 3.09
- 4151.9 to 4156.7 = 3.02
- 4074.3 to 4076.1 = 2.76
